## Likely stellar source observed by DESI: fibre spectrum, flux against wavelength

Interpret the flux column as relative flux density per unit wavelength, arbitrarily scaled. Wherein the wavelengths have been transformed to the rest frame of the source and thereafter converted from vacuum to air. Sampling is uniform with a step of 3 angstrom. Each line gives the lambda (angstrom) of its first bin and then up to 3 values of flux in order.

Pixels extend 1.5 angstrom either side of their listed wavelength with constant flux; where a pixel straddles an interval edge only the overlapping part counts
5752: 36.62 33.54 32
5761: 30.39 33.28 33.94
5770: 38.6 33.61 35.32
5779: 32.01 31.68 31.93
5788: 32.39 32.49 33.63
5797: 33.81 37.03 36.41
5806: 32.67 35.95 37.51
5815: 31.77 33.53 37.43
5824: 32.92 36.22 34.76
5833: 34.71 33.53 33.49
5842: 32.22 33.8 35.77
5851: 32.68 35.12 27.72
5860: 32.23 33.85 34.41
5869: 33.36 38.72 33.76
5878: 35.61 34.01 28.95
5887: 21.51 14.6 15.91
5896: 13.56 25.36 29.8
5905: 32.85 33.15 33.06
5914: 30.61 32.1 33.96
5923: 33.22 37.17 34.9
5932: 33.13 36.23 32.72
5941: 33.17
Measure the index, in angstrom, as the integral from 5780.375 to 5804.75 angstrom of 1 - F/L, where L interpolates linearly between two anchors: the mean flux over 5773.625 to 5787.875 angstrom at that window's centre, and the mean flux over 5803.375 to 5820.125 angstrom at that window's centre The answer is -0.1 angstrom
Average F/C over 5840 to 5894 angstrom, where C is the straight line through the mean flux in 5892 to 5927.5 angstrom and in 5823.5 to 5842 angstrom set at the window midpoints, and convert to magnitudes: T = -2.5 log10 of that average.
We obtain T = 0.041 mag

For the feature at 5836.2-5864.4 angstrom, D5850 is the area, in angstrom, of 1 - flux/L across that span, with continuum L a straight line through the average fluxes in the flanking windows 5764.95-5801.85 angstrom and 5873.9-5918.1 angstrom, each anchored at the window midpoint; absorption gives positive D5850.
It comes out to -2.7 angstrom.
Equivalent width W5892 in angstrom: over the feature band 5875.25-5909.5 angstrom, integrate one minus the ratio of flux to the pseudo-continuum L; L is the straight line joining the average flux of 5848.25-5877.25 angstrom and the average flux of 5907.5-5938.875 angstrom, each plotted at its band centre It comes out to 7.6 angstrom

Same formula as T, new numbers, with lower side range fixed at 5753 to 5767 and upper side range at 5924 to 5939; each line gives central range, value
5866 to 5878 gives -0.04 mag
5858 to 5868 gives 0.02 mag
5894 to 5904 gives 0.44 mag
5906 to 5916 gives 0.07 mag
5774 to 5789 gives 0.01 mag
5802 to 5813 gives -0.07 mag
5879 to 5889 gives 0.22 mag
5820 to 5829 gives -0.06 mag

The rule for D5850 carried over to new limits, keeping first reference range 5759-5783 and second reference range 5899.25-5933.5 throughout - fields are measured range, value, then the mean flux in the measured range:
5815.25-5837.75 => -0.8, 34.6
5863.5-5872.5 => -0.5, 35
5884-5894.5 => 4.4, 19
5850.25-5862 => 0.4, 32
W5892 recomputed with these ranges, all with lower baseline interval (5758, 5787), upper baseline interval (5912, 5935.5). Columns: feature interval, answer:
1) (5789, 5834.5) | -1.7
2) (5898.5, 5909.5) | 1.0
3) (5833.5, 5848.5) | -0.1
